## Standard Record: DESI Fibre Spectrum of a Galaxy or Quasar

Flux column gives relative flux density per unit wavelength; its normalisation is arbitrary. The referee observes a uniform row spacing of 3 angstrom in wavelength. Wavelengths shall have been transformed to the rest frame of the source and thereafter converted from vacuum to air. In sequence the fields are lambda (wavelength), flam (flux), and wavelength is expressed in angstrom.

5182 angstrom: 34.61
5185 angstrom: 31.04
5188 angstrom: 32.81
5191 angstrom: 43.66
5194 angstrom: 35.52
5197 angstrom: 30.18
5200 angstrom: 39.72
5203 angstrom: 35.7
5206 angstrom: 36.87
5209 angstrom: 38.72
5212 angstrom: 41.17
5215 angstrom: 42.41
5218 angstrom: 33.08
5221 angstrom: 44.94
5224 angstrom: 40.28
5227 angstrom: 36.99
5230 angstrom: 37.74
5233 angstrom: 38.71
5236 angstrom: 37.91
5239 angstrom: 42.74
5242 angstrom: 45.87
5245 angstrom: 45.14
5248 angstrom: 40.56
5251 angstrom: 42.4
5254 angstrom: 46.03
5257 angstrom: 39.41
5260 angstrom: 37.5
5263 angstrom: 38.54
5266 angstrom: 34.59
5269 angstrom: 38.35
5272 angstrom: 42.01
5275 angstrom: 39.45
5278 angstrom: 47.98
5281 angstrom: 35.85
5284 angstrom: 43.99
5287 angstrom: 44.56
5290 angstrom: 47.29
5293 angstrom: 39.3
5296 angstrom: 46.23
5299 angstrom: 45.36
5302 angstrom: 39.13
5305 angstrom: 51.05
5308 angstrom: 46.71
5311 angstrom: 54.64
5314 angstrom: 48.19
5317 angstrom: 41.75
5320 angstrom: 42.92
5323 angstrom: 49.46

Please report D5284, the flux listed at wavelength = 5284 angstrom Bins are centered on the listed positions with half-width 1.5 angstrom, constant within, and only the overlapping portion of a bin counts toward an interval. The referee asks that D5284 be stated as 43.99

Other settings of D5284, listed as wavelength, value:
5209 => 38.72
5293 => 39.3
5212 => 41.17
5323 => 49.46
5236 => 37.91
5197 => 30.18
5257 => 39.41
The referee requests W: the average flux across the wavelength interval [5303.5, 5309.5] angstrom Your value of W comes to 48.9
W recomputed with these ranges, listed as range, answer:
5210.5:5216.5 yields 41.8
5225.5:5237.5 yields 37.8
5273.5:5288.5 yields 42.4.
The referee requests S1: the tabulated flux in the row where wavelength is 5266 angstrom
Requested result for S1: 34.59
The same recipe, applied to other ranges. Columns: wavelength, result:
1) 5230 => 37.74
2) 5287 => 44.56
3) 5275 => 39.45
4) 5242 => 45.87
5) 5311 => 54.64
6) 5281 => 35.85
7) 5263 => 38.54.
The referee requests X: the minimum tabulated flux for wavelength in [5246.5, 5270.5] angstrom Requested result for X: 34.59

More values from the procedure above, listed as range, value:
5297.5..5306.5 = 39.13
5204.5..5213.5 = 36.87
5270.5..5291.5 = 35.85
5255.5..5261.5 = 37.5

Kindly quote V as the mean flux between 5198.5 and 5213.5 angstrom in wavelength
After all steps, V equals 38.4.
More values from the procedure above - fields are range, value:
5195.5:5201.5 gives 34.9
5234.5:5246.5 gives 42.9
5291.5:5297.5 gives 42.8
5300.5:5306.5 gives 45.1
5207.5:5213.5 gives 39.9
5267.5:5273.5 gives 40.2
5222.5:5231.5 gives 38.3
